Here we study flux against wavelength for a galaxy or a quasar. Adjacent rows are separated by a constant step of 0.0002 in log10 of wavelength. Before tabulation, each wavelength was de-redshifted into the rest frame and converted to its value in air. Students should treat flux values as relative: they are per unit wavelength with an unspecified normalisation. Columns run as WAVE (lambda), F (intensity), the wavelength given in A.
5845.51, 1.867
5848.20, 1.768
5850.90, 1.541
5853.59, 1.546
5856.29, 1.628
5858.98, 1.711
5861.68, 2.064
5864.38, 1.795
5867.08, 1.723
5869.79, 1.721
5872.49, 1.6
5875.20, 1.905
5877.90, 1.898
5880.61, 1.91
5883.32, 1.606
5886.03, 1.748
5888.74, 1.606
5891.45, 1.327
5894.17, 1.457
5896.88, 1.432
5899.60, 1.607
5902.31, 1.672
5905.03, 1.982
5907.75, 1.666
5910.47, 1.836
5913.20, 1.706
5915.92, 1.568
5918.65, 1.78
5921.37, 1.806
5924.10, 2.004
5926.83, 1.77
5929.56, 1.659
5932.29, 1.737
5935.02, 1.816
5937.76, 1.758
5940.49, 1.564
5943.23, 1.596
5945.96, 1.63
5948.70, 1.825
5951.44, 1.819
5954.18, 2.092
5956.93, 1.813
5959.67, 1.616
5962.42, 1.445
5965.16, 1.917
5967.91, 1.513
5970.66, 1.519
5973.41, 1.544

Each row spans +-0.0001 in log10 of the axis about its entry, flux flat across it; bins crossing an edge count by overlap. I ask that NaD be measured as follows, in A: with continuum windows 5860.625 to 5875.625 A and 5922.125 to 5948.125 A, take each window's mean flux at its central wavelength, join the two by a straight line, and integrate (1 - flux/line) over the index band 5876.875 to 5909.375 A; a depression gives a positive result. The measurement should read 2.0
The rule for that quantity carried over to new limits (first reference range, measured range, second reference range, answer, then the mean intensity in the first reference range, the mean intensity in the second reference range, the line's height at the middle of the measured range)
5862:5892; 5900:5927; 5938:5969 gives -0.75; 1.73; 1.72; 1.73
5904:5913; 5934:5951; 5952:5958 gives 1.80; 1.81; 1.94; 1.9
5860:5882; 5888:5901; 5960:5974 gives 2.11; 1.82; 1.59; 1.77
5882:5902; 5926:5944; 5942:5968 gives -0.26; 1.55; 1.74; 1.68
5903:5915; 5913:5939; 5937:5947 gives -0.91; 1.78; 1.63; 1.7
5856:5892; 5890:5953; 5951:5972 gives 1.05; 1.74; 1.71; 1.73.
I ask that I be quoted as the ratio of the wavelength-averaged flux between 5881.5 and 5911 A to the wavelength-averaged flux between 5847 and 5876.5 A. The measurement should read 0.94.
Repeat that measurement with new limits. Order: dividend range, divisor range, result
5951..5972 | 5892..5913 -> 1.04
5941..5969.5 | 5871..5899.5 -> 1.04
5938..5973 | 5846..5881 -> 0.97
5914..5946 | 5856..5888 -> 0.97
